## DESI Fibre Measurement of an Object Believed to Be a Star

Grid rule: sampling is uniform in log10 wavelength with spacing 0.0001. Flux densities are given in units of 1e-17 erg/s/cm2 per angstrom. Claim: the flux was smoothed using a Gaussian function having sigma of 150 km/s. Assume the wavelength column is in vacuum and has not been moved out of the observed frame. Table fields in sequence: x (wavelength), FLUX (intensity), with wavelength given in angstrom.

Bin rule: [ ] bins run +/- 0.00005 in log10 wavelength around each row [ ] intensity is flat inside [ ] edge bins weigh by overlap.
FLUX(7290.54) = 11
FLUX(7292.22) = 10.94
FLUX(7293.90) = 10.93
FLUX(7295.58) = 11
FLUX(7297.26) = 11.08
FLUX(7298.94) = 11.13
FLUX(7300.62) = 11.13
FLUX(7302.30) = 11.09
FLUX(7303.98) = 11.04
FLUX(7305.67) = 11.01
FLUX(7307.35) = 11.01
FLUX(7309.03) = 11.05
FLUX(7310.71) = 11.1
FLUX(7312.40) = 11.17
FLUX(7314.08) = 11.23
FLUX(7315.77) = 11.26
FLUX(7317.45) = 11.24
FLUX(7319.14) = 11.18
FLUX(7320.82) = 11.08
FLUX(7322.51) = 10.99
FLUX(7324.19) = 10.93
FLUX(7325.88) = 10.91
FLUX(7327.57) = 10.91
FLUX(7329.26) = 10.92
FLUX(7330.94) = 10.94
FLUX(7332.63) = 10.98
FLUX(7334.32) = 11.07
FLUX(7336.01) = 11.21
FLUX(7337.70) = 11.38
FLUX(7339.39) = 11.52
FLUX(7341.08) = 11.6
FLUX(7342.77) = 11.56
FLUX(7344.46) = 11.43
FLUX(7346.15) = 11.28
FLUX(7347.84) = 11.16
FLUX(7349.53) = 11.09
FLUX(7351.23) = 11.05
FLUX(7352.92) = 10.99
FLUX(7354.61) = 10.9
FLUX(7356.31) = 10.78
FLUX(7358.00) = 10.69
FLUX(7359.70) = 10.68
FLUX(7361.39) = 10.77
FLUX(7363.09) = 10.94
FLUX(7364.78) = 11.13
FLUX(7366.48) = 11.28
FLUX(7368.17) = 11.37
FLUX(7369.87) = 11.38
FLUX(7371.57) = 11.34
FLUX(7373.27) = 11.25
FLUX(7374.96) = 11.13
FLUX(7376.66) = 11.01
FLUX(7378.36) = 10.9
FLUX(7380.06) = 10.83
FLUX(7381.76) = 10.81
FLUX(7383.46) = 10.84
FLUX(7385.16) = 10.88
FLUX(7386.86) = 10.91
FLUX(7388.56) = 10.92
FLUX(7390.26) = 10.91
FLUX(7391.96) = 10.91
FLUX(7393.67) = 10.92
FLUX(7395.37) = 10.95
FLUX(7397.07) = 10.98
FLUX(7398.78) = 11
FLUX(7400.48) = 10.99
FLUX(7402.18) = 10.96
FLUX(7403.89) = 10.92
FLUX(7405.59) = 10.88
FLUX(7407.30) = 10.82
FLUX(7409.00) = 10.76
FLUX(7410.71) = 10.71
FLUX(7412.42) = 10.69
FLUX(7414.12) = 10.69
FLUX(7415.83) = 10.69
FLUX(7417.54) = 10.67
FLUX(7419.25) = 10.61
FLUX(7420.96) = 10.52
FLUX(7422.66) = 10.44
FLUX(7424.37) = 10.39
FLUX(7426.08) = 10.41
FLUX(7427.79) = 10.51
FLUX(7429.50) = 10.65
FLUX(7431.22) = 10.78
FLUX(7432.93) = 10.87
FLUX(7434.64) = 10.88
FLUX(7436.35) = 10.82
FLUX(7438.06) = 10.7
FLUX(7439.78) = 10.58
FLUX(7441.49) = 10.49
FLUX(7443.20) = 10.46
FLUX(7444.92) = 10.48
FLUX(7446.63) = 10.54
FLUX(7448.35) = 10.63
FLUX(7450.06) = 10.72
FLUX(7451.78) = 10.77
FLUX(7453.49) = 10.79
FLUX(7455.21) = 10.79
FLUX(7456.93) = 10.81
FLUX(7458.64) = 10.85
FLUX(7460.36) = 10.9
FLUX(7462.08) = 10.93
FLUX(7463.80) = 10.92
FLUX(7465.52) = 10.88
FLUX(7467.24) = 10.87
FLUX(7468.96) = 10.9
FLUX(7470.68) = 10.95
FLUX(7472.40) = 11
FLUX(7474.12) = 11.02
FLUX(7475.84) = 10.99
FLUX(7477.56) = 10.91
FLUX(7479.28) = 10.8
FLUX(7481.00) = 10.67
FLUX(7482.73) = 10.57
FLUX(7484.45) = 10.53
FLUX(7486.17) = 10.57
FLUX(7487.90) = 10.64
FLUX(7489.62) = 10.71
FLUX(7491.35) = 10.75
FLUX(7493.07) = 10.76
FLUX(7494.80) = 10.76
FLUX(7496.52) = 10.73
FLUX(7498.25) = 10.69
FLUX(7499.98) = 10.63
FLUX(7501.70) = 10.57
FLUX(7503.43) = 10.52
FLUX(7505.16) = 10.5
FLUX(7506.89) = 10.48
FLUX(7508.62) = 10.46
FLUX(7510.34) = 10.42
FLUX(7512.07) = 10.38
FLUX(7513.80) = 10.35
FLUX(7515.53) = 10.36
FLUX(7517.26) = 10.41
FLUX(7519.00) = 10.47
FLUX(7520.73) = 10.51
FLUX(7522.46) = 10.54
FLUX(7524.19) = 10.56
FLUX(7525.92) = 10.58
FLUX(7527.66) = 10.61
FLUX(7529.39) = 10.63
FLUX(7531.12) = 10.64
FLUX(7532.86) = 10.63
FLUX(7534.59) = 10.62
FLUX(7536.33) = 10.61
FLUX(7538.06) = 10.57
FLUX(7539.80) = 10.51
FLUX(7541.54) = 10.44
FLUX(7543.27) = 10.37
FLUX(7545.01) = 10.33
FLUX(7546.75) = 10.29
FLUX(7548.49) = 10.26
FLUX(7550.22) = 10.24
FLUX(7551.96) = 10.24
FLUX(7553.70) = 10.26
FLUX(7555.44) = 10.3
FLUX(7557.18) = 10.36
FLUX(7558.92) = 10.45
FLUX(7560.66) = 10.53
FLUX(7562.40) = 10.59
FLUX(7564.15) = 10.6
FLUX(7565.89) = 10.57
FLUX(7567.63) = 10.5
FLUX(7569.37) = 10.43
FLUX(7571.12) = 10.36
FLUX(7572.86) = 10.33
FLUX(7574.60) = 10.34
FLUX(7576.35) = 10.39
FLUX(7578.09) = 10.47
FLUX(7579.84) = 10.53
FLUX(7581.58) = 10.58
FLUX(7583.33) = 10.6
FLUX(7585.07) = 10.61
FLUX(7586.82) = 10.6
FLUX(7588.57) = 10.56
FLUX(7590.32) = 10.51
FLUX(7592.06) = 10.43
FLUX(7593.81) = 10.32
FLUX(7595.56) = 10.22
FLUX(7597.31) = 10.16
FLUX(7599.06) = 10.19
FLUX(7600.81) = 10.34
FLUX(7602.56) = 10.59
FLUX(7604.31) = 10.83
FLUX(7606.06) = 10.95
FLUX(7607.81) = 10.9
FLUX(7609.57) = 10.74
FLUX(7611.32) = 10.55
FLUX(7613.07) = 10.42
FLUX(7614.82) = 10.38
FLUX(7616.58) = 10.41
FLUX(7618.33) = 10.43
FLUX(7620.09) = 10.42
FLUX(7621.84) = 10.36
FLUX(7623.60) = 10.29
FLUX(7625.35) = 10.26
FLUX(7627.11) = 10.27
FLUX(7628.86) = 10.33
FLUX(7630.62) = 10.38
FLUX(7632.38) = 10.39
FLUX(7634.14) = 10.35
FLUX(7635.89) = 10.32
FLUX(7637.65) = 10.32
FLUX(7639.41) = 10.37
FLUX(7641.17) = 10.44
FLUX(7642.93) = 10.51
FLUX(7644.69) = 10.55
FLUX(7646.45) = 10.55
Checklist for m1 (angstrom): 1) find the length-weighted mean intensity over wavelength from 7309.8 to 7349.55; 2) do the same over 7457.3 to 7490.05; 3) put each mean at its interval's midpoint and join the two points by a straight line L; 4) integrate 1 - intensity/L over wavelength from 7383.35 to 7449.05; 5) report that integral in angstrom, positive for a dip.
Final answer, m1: 1.4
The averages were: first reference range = 11.2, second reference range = 10.8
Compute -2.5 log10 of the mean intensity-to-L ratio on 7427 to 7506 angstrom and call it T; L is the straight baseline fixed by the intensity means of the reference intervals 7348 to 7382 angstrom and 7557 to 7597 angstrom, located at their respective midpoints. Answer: 0.002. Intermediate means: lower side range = 11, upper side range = 10.5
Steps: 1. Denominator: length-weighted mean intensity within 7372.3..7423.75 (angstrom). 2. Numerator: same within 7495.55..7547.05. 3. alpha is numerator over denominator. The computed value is 1.0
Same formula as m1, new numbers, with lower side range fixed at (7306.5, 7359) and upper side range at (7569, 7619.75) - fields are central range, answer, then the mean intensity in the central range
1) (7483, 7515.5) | 0.4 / 10.6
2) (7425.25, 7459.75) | 0.6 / 10.7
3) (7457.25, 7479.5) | -0.3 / 10.9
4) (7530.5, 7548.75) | 0.2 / 10.5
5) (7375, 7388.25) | 0.1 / 10.9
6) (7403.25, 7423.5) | 0.4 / 10.7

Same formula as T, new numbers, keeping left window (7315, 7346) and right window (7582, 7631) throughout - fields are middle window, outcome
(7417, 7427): 0.04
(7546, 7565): 0.02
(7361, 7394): 0.00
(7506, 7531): 0.02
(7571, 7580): 0.02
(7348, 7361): 0.02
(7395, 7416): 0.01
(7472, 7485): 0.00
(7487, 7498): 0.00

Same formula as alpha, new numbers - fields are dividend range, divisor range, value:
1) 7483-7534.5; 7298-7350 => 0.95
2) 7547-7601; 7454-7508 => 0.97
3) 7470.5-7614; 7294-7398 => 0.95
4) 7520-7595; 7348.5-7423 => 0.96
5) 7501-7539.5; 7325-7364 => 0.95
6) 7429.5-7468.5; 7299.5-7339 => 0.97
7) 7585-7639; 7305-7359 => 0.94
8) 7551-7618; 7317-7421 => 0.95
